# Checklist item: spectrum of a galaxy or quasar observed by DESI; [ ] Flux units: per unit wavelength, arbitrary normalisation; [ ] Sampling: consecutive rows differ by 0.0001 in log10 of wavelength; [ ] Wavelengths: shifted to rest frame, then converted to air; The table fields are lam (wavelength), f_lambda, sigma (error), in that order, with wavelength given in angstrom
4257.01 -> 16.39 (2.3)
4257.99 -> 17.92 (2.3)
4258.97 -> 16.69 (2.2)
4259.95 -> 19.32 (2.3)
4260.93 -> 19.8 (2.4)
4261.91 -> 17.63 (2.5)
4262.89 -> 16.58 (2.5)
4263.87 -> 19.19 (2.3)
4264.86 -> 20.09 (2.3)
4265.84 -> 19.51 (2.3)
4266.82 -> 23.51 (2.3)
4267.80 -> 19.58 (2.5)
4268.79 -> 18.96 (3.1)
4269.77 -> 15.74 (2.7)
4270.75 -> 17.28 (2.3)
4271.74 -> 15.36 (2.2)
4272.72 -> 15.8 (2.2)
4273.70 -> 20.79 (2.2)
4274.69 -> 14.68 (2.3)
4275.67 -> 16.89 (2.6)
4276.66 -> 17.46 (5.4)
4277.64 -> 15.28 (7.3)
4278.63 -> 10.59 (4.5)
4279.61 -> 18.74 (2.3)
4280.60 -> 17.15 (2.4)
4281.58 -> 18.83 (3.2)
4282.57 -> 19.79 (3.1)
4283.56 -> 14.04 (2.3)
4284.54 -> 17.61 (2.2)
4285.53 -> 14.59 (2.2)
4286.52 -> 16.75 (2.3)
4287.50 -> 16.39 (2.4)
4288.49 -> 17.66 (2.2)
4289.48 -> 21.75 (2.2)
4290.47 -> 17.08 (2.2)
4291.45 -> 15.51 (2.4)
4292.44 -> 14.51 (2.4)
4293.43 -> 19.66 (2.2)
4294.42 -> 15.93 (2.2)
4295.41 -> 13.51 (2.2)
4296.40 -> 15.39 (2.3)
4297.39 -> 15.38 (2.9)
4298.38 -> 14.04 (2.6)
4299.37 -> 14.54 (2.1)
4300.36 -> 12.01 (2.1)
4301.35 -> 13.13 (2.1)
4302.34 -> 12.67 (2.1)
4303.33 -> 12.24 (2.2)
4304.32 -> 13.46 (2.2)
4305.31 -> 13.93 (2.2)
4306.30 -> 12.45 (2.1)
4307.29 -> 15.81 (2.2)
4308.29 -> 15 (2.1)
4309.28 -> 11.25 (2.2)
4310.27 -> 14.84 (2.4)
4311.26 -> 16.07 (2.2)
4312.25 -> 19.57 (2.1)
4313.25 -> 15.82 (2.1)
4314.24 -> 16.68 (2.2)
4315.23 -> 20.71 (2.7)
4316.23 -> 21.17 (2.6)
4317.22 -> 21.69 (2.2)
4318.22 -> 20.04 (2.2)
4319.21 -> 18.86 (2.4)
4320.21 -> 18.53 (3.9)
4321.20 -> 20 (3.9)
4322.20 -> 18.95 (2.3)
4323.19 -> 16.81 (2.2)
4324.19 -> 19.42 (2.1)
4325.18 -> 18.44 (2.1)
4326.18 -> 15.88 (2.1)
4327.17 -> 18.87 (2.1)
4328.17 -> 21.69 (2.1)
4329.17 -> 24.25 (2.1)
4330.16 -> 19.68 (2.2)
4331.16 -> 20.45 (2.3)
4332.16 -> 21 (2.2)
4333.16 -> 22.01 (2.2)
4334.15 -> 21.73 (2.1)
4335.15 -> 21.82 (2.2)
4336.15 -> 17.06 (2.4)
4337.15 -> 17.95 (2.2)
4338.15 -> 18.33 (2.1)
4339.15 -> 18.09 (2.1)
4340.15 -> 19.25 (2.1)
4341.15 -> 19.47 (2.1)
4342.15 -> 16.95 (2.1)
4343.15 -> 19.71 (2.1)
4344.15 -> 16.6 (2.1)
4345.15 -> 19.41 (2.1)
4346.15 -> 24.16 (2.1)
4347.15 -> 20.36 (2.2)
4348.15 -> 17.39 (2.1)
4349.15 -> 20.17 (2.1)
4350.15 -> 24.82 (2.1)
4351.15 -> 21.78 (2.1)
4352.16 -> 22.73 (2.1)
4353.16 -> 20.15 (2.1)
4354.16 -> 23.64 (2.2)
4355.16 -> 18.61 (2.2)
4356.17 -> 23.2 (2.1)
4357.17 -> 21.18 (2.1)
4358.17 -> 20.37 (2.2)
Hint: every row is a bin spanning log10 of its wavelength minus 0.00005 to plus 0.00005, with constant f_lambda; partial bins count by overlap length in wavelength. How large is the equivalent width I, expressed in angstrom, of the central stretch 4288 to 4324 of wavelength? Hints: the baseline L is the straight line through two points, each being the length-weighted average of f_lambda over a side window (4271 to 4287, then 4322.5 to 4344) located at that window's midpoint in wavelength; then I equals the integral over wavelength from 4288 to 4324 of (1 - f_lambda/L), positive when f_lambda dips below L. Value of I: 3.3 angstrom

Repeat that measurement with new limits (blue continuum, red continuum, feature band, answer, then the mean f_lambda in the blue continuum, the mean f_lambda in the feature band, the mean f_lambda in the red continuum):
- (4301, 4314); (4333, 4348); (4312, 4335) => -3.94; 14.4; 19.7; 19.4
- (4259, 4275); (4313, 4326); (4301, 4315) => 3.14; 18.4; 14.6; 19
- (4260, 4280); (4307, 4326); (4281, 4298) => 1.01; 17.7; 16.7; 17.9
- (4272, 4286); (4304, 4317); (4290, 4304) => 1.40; 16.6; 14.7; 16.1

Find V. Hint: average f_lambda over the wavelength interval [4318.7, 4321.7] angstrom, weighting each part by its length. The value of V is 19.1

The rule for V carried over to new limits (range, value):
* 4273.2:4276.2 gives 17.4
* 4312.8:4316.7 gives 18.6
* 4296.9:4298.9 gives 14.7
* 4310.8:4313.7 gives 17.2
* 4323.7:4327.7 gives 18.2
